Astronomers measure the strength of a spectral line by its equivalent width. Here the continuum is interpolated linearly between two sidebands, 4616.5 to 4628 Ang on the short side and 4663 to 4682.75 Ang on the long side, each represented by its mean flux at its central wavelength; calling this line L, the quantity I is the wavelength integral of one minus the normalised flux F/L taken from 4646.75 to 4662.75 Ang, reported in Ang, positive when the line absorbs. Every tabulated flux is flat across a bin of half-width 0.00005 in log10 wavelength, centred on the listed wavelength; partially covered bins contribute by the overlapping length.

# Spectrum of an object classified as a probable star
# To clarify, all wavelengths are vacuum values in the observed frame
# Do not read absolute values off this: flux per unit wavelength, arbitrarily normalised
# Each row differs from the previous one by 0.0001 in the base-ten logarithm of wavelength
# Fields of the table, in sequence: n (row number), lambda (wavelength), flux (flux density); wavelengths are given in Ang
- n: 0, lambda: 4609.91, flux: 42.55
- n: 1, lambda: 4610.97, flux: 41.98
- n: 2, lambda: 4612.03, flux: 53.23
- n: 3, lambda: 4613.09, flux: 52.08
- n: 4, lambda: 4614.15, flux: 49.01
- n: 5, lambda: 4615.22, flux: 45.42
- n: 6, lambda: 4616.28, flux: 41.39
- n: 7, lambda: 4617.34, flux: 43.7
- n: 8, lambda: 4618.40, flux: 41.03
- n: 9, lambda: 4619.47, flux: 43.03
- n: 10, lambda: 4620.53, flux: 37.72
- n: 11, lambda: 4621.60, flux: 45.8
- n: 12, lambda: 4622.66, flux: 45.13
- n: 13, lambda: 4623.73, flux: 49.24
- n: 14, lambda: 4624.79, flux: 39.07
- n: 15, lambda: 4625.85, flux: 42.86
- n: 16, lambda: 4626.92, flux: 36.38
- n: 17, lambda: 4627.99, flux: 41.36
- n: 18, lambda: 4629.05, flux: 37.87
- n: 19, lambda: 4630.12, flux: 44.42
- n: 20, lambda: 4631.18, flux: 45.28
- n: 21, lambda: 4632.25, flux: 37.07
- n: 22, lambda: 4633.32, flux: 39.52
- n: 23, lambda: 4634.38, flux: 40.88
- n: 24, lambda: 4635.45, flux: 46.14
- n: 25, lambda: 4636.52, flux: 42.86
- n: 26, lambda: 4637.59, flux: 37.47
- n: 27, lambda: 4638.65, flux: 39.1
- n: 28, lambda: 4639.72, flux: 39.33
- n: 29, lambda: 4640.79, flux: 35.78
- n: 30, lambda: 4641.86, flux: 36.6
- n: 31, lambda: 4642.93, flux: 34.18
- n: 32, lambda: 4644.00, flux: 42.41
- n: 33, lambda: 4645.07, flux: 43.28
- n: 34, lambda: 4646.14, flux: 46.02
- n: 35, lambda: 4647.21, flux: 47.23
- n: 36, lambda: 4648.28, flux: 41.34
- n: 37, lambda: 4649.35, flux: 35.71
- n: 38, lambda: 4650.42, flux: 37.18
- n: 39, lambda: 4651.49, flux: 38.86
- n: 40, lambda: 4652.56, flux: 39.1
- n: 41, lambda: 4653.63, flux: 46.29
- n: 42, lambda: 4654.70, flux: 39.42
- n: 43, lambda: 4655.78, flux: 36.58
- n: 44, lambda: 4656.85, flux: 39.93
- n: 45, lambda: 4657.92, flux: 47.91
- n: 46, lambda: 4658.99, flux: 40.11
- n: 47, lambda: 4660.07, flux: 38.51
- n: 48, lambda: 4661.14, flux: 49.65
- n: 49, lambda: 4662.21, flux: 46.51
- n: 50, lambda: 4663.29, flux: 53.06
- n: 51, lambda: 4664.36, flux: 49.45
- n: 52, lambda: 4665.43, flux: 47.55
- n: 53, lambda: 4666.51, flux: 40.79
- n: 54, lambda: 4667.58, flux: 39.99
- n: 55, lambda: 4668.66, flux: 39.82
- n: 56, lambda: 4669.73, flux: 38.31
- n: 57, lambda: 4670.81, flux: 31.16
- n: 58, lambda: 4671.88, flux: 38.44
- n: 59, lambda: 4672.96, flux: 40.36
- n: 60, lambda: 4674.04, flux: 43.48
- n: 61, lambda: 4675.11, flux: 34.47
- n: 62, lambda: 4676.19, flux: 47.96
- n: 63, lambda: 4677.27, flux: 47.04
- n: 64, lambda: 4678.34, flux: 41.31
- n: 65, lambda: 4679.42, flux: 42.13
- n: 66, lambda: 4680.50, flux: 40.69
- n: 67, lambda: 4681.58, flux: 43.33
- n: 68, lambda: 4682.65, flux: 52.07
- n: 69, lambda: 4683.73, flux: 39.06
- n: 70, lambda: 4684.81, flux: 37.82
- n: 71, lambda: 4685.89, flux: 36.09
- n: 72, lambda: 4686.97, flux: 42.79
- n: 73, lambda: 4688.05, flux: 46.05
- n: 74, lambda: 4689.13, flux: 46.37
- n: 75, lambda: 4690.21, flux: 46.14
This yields 0.3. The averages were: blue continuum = 42.3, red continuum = 42.4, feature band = 41.6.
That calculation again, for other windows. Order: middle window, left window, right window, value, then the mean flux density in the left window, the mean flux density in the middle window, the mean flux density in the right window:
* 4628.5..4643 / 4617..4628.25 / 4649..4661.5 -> 0.6 Ang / 42.3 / 39.9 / 40.7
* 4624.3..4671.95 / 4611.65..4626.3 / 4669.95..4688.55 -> 2.2 Ang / 44.9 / 41.2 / 41.4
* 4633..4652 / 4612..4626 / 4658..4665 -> 2.2 Ang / 44.7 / 40.2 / 46.4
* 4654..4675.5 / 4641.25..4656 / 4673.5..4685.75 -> -0.2 Ang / 40.3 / 41.9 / 42.5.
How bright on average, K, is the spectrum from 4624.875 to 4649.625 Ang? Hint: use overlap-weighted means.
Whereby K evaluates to 40.6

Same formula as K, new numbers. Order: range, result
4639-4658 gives 40.2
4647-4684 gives 42.1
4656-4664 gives 44.9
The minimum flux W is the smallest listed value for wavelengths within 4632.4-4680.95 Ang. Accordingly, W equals 31.16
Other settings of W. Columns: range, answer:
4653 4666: 36.58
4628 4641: 35.78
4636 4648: 34.18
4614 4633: 36.38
